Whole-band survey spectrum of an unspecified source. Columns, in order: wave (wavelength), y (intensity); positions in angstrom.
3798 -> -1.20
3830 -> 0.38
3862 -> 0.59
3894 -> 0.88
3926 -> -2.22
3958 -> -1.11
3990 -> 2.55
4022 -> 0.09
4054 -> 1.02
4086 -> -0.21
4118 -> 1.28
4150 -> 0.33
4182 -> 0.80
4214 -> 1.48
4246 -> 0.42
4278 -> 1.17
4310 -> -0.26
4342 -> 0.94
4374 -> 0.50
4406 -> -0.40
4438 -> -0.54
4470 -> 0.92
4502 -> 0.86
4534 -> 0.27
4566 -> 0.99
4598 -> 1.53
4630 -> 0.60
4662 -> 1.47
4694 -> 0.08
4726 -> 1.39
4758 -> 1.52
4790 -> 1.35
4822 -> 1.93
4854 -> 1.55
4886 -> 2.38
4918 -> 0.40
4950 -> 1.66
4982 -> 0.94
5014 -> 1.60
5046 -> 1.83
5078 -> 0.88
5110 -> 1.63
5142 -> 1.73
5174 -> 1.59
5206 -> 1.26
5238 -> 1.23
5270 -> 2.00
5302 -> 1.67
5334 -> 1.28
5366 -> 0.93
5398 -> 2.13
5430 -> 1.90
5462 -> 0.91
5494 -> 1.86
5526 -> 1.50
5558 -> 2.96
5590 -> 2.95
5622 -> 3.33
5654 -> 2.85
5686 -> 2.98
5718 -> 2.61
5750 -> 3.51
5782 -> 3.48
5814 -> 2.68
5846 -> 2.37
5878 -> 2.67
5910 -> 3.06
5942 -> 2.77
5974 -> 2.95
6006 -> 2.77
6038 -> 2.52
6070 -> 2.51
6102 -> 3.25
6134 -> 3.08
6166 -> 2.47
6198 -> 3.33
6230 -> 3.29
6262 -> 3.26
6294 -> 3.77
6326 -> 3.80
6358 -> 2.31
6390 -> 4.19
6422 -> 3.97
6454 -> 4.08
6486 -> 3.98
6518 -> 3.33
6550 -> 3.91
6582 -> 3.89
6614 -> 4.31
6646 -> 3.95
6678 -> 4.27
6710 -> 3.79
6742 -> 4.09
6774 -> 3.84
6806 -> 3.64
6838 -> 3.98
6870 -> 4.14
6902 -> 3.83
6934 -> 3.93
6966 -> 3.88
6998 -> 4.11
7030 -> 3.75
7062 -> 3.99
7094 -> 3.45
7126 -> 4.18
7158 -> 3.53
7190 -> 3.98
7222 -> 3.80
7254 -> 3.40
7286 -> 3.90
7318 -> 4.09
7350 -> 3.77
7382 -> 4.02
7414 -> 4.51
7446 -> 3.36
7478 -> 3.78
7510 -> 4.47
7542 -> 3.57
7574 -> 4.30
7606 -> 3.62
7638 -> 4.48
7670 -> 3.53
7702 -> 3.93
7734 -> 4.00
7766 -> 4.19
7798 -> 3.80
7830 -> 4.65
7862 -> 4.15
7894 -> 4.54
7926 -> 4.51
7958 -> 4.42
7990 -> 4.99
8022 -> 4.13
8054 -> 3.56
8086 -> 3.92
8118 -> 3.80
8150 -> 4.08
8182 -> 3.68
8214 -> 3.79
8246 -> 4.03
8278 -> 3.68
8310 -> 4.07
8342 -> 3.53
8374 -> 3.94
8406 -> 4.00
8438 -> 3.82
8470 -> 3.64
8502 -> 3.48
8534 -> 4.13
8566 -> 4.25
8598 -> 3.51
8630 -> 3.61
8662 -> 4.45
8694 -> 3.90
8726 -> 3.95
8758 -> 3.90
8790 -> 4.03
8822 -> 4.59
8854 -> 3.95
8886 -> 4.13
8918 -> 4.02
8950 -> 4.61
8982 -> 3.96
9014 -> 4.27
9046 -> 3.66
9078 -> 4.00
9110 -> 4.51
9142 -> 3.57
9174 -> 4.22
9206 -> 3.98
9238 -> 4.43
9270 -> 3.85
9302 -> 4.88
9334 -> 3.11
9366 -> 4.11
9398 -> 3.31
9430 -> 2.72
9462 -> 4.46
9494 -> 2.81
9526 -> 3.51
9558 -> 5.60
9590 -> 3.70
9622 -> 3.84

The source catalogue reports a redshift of 0.394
